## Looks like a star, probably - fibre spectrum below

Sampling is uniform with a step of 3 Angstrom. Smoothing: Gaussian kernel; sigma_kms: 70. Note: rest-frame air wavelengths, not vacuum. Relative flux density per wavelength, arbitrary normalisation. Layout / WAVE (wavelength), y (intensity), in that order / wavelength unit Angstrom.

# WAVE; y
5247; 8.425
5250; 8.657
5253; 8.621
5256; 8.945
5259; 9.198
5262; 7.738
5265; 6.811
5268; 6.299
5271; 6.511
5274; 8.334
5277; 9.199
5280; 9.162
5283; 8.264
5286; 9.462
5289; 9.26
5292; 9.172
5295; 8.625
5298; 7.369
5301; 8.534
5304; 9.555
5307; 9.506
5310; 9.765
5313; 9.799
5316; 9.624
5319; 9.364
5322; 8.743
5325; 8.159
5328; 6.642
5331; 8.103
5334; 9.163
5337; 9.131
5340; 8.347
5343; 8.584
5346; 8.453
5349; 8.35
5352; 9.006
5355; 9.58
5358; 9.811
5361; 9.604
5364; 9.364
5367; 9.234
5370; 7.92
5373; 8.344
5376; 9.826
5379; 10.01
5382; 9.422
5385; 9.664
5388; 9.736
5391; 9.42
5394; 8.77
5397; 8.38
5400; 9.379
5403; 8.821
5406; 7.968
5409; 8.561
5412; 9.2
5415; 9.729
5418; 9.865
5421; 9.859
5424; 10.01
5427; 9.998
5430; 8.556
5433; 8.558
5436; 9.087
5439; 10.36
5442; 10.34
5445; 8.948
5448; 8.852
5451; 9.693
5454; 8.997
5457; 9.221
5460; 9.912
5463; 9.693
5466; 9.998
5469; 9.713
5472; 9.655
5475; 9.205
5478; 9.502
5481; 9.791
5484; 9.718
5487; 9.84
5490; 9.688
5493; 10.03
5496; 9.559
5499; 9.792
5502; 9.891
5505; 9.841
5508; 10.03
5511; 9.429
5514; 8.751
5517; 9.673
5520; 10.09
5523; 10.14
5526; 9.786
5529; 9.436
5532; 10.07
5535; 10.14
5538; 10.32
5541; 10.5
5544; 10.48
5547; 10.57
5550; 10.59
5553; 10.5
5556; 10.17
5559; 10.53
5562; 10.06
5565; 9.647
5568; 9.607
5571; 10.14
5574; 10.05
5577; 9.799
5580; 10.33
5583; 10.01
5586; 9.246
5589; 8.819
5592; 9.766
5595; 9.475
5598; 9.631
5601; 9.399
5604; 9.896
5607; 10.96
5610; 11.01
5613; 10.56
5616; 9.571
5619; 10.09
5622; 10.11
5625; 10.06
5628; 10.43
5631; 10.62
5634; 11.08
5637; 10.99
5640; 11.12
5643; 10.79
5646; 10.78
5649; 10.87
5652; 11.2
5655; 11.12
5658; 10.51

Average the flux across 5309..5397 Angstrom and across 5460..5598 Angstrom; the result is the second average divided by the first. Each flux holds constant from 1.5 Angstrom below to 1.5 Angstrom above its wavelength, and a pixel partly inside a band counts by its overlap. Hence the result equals 1.09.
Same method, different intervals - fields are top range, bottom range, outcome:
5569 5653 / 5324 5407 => 1.15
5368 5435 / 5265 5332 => 1.07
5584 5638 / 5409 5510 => 1.05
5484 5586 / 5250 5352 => 1.16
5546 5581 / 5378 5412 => 1.12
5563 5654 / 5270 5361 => 1.16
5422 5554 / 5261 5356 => 1.14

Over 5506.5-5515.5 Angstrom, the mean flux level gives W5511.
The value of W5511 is 9.4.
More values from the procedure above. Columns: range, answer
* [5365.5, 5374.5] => 8.5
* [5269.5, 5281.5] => 8.3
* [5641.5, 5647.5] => 10.8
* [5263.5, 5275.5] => 6.99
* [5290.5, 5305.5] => 8.65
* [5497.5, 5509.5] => 9.89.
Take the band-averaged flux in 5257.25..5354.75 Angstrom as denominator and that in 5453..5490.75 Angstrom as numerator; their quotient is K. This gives 1.12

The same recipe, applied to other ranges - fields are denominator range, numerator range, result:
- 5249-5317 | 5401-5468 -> 1.09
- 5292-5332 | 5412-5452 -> 1.08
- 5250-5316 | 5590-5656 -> 1.21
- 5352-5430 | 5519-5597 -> 1.08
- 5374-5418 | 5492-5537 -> 1.06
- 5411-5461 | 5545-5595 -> 1.05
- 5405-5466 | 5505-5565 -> 1.07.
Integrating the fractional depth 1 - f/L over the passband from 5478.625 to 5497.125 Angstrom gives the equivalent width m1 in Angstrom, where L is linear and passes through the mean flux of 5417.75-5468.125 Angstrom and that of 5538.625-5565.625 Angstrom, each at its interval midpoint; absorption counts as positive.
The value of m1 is 0.19 Angstrom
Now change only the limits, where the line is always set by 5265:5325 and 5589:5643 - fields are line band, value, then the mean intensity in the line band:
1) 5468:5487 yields -0.06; 9.61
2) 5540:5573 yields -0.93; 10.2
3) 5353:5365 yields -0.75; 9.57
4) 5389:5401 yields 0.24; 9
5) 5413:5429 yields -0.89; 9.83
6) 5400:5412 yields 0.75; 8.66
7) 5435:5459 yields -0.05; 9.45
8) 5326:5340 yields 0.98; 8.27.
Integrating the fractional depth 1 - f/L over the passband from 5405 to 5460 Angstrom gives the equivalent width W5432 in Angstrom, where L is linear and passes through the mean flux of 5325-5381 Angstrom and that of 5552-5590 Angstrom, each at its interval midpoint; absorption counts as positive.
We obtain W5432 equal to -0.7 Angstrom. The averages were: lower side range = 8.85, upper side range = 9.92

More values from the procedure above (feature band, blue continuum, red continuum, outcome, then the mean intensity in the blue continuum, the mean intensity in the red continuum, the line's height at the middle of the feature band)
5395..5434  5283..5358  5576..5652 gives 0.6 Angstrom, 8.85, 10.2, 9.3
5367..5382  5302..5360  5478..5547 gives 0.1 Angstrom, 8.93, 9.87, 9.16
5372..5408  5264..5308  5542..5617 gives -0.7 Angstrom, 8.41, 10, 8.99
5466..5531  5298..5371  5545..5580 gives 0.7 Angstrom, 8.91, 10.2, 9.81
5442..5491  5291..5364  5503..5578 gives 0.4 Angstrom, 8.88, 10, 9.62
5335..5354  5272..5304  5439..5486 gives 0.7 Angstrom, 8.74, 9.58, 9.01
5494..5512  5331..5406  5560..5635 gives -0.3 Angstrom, 9.05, 10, 9.62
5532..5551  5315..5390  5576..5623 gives -1.4 Angstrom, 8.97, 9.92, 9.69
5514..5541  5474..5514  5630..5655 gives 0.1 Angstrom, 9.69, 10.9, 9.97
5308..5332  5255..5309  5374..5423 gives -0.2 Angstrom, 8.45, 9.29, 8.72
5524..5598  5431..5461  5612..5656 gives 1.0 Angstrom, 9.37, 10.6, 10.1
